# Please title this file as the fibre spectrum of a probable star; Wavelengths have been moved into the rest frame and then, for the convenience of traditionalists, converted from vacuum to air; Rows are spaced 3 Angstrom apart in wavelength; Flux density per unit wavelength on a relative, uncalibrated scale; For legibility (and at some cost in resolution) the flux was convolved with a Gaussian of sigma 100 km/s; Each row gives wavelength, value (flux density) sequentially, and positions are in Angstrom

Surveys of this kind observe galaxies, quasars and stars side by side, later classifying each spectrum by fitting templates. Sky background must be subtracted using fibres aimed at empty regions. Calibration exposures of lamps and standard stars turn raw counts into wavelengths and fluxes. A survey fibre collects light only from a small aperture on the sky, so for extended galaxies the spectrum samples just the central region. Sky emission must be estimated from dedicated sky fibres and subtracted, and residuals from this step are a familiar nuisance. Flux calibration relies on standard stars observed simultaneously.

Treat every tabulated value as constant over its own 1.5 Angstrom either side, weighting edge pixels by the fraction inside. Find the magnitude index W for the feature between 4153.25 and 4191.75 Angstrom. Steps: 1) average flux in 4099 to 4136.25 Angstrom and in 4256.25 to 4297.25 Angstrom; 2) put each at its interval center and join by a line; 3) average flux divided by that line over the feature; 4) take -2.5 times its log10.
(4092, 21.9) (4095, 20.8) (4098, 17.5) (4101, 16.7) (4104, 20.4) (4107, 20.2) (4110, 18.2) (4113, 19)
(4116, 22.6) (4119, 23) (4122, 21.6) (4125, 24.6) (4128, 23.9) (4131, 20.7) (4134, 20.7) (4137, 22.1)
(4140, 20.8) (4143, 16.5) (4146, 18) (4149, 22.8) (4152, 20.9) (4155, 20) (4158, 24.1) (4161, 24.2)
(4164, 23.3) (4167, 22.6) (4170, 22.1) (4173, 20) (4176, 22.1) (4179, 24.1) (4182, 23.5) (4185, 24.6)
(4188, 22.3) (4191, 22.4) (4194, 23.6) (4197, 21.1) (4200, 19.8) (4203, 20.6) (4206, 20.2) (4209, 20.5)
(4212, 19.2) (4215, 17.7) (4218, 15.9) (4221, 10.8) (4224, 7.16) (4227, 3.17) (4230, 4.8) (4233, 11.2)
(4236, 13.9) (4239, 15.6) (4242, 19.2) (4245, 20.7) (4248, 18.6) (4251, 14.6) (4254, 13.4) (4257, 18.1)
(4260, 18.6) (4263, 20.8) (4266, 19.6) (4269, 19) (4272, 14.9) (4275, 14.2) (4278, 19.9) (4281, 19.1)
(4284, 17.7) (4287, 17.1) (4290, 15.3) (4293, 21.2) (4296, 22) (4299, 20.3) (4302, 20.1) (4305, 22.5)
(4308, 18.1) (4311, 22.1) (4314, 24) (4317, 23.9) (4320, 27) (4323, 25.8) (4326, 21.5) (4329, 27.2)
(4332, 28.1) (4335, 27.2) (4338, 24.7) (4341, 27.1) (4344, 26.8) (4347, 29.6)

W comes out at -0.14 mag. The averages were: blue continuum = 20.9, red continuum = 18.4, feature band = 22.7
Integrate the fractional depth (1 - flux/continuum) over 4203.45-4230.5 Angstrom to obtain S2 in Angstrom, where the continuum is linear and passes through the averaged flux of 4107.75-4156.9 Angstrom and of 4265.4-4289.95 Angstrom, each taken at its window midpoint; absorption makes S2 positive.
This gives 7.3 Angstrom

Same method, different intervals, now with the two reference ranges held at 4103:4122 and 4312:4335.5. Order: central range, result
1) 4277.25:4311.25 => 7.22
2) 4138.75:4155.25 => 1.26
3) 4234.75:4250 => 3.91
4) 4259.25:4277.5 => 4.71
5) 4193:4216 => 2.43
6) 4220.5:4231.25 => 7.91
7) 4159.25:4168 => -0.65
